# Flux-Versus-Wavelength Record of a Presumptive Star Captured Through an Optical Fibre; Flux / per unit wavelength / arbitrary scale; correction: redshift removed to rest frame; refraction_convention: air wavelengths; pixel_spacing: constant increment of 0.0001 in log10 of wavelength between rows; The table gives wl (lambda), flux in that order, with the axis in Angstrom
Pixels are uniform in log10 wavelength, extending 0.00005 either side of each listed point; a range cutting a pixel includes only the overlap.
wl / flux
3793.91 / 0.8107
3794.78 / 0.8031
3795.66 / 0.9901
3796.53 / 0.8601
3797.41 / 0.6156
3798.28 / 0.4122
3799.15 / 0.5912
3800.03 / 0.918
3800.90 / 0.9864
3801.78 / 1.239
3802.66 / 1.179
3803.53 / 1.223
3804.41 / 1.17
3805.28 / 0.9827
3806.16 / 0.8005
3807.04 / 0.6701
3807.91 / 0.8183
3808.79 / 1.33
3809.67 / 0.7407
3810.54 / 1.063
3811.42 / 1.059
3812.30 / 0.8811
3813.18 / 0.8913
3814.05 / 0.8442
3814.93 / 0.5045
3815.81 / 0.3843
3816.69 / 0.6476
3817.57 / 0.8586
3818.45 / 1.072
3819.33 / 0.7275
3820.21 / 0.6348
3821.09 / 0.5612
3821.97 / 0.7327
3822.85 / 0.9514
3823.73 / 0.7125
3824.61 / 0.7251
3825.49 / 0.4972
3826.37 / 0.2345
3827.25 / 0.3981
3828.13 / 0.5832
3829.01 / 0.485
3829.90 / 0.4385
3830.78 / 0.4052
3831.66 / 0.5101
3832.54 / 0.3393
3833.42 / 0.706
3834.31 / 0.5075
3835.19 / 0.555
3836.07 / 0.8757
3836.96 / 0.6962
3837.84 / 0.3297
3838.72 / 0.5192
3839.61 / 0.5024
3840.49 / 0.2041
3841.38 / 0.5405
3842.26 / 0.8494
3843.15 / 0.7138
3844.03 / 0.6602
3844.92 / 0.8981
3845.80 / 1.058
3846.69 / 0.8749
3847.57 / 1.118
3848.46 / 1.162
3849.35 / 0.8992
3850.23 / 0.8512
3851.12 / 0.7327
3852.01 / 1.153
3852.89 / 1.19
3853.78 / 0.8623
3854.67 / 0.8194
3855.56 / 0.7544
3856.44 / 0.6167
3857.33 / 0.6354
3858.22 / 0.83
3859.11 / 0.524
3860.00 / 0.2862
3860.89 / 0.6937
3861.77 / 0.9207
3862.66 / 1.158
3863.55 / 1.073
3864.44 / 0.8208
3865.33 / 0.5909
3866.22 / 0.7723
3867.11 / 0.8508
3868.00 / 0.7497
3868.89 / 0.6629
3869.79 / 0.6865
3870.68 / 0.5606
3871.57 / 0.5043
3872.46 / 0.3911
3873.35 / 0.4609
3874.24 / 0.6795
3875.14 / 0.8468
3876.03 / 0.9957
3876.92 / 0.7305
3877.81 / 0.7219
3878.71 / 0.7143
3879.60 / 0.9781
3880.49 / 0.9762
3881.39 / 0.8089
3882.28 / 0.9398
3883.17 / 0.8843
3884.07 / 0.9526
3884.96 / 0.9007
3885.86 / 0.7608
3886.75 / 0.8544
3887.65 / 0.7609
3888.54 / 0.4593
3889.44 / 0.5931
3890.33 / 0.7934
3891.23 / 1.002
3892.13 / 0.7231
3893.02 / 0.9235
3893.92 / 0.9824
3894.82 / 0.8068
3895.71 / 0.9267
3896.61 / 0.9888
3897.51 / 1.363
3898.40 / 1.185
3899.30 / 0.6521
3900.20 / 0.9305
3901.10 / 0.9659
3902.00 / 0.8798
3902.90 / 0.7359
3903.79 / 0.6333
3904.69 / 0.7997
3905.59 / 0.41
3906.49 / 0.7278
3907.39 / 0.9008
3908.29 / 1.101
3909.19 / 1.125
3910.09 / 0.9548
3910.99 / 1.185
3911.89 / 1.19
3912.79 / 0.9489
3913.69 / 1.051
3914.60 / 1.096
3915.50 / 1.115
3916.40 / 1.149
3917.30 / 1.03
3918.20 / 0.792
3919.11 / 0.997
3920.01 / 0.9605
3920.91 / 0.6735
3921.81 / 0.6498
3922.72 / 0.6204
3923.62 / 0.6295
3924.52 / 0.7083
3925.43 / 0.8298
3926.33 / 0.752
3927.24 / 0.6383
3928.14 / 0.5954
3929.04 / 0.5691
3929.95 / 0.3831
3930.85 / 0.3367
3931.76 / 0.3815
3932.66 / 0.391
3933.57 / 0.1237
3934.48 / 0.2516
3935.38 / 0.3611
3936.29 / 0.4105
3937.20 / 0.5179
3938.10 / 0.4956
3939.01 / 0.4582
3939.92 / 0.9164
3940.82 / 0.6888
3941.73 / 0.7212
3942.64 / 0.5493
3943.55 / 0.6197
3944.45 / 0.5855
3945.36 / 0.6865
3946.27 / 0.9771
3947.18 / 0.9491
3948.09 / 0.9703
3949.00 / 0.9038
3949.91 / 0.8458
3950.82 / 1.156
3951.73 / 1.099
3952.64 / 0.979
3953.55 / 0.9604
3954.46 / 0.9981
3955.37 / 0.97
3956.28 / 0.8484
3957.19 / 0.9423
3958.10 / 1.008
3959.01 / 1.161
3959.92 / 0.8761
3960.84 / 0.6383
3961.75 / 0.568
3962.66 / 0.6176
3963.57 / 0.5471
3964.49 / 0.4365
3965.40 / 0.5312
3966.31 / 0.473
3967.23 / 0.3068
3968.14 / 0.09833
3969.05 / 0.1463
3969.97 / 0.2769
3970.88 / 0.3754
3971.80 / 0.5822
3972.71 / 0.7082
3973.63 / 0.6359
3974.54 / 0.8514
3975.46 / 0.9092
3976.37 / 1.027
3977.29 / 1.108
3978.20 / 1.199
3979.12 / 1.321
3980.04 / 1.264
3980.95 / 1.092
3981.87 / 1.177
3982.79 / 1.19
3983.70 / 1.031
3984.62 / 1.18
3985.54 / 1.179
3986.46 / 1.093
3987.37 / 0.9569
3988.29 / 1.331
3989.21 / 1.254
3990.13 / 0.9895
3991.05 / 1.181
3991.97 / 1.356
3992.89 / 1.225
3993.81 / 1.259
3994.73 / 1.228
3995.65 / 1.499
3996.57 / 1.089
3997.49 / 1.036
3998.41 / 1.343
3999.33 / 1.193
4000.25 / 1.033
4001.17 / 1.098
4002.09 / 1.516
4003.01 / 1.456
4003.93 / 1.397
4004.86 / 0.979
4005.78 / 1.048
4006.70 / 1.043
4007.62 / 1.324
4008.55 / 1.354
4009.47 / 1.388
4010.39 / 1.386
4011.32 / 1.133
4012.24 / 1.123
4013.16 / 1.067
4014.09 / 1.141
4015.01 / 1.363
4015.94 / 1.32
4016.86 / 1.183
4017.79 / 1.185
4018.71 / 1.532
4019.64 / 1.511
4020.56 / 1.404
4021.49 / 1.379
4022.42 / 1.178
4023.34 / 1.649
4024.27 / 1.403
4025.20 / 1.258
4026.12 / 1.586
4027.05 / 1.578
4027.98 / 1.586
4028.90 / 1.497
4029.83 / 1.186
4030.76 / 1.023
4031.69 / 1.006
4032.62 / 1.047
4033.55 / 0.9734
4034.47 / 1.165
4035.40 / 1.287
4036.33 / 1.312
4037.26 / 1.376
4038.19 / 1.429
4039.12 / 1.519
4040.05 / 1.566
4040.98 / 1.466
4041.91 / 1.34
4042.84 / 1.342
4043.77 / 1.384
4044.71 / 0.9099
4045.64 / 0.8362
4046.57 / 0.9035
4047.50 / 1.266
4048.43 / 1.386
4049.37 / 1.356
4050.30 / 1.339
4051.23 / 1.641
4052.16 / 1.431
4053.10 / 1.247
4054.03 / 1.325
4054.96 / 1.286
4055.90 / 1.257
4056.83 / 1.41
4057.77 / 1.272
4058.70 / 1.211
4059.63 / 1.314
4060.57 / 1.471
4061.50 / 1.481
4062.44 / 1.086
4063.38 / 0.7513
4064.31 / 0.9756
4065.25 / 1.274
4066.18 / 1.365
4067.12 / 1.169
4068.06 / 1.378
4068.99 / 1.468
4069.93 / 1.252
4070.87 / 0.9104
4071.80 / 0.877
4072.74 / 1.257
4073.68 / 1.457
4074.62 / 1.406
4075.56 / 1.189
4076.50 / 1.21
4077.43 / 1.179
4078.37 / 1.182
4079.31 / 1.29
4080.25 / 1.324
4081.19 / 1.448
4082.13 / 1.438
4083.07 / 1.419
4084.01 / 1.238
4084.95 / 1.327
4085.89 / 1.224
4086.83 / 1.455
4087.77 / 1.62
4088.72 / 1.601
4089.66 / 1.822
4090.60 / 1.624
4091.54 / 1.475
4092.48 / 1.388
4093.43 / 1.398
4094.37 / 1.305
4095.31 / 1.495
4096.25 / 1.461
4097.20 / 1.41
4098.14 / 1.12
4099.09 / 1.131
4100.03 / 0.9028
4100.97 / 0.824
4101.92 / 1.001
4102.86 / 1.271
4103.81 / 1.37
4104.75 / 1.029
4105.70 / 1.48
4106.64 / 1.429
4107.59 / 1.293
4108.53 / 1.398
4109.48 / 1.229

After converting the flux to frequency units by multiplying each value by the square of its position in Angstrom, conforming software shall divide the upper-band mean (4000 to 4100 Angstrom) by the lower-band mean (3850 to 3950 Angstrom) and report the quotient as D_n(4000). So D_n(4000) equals 1.8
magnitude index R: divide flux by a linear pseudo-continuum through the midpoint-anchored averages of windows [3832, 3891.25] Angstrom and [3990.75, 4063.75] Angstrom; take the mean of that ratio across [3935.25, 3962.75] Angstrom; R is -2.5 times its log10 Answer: 0.28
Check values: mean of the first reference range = 0.752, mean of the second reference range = 1.28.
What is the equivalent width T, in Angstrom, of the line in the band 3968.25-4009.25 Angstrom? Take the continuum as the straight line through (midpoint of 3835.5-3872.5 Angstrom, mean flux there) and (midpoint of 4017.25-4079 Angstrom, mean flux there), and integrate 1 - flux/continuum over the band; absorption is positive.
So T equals 2.0 Angstrom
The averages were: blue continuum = 0.755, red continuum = 1.29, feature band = 1.07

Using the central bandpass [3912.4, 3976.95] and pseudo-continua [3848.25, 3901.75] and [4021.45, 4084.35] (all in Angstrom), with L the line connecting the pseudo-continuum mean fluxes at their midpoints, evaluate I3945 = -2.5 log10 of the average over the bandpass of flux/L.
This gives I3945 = 0.37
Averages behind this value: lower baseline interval 0.816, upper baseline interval 1.28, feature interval 0.705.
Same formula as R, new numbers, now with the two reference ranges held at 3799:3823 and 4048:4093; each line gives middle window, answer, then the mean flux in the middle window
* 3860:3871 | 0.24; 0.777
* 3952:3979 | 0.49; 0.727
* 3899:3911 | 0.22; 0.848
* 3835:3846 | 0.40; 0.64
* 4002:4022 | -0.05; 1.28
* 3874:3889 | 0.21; 0.823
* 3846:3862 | 0.14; 0.831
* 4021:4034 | -0.05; 1.31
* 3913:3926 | 0.21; 0.879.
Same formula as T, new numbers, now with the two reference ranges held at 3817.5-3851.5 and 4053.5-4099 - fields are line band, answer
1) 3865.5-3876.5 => 1.3 Angstrom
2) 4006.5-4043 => -4.3 Angstrom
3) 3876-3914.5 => -2.4 Angstrom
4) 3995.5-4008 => -1.0 Angstrom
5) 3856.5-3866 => -0.1 Angstrom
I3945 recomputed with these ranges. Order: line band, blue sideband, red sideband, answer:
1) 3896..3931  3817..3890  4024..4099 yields 0.04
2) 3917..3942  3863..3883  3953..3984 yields 0.28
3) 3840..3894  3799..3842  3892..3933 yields -0.01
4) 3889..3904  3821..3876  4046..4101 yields -0.08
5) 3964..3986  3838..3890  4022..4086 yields 0.33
